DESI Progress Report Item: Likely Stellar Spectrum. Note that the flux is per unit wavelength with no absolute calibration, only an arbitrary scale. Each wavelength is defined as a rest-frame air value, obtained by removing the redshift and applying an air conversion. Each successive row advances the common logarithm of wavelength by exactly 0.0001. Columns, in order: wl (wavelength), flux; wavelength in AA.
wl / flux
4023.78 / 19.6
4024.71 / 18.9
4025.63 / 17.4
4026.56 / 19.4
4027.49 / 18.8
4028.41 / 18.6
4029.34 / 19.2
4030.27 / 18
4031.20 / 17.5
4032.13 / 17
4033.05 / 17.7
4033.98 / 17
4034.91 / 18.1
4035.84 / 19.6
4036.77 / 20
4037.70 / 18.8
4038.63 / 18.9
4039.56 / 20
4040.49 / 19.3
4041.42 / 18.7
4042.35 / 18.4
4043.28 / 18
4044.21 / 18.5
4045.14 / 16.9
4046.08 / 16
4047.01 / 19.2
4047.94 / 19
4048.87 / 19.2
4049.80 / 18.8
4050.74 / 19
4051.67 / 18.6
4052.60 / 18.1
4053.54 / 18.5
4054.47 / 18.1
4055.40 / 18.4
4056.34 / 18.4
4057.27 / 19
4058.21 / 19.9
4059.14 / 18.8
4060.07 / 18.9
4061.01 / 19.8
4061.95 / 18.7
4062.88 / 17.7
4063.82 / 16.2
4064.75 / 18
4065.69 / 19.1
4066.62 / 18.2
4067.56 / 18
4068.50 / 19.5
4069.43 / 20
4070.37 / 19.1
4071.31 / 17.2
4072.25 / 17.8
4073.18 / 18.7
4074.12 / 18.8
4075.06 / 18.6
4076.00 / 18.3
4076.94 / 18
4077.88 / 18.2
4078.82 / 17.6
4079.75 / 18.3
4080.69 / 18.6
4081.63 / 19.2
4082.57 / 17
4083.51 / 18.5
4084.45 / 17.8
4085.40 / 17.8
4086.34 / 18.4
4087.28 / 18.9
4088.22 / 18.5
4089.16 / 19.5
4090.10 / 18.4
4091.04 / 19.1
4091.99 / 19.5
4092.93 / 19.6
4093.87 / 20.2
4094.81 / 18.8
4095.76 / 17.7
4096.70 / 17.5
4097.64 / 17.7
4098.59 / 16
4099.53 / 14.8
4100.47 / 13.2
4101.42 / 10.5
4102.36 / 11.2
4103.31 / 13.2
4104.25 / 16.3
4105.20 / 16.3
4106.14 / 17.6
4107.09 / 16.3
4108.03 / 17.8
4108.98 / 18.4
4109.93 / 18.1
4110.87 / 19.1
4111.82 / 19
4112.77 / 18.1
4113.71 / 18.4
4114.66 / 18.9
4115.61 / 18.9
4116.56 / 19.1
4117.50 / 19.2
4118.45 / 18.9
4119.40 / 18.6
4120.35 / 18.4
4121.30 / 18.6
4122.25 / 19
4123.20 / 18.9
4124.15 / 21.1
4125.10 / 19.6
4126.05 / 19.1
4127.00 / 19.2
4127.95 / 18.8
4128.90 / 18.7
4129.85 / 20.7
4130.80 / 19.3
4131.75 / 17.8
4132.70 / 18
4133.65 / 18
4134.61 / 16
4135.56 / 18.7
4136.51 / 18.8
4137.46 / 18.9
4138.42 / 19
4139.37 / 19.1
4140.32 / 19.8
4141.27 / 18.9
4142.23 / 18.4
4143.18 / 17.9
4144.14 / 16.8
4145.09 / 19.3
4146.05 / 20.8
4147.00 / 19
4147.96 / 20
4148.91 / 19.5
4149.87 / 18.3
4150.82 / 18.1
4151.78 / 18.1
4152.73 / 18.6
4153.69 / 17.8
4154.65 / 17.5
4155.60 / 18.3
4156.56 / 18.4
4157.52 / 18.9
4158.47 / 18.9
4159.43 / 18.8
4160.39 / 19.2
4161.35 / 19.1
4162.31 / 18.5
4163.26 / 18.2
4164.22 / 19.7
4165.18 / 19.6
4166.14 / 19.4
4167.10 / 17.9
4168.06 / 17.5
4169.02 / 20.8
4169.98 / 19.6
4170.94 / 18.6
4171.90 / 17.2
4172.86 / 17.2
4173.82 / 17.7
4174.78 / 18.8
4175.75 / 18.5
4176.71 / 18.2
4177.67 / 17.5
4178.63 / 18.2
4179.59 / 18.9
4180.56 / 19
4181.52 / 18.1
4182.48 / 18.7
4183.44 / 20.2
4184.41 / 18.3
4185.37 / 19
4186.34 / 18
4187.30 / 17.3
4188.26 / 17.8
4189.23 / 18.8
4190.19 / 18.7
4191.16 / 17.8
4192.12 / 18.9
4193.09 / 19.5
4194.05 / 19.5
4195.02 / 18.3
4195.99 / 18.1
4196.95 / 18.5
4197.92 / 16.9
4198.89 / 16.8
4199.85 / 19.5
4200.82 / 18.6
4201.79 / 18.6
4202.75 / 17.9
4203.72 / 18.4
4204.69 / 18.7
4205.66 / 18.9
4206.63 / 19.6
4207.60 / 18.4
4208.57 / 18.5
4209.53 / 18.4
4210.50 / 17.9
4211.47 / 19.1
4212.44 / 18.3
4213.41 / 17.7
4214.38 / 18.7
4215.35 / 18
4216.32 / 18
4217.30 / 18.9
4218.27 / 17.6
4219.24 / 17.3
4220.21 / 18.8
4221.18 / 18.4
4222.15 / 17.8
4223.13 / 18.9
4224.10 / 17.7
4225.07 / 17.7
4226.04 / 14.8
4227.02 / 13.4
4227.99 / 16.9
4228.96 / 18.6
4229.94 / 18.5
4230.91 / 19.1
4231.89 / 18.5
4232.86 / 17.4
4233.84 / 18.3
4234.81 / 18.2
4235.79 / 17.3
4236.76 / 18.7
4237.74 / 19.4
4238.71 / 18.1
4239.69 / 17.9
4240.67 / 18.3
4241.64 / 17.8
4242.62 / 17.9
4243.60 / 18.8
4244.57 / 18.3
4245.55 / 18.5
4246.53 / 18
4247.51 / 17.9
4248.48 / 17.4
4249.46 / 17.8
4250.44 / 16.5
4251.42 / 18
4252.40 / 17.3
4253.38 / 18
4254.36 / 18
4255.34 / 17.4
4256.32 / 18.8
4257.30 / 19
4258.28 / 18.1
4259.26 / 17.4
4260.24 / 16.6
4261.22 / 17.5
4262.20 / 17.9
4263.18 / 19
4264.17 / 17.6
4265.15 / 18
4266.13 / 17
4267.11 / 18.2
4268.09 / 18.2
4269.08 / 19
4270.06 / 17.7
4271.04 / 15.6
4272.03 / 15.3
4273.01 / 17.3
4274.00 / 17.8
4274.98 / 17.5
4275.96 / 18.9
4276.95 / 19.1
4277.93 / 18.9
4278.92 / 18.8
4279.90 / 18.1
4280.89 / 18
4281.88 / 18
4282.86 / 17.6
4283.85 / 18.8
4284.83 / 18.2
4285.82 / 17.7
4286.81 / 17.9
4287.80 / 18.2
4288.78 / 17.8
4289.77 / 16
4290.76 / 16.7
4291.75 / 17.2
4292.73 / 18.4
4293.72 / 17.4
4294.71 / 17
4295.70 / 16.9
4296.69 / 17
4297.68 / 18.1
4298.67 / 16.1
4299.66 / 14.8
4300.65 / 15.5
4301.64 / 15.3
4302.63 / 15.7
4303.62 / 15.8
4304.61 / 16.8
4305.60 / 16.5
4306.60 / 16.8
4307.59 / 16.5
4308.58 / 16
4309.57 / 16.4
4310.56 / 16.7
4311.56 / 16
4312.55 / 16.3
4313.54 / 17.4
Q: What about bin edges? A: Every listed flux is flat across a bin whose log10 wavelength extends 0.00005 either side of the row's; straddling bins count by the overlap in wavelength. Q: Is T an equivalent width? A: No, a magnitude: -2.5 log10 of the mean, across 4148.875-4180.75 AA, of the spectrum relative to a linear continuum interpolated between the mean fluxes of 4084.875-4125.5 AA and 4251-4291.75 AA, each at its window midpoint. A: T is -0.04 mag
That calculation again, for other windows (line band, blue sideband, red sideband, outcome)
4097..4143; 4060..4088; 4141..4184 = 0.04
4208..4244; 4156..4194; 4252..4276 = 0.01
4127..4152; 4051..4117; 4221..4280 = -0.05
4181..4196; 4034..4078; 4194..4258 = -0.02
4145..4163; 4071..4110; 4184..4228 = -0.06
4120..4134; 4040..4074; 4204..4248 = -0.04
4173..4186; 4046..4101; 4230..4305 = -0.03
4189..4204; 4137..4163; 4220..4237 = -0.02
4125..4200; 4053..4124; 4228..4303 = -0.04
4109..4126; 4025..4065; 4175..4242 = -0.03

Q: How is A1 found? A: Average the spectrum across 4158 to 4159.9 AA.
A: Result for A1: 18.8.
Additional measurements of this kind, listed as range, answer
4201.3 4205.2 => 18.4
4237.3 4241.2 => 18.4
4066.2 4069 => 18.6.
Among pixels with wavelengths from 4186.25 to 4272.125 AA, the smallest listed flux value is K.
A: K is 13.4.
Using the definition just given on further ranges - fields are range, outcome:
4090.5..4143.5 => 10.5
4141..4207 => 16.8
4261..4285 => 15.3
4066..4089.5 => 17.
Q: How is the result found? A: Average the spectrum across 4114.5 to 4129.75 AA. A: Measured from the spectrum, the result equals 19.1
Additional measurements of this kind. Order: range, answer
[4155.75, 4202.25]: 18.5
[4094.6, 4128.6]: 17.6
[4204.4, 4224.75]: 18.4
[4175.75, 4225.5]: 18.4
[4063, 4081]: 18.3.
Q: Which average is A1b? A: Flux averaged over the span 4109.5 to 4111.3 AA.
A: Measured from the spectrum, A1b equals 18.7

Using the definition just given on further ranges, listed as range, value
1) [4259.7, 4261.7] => 17.1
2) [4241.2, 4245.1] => 18.2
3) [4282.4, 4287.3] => 18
